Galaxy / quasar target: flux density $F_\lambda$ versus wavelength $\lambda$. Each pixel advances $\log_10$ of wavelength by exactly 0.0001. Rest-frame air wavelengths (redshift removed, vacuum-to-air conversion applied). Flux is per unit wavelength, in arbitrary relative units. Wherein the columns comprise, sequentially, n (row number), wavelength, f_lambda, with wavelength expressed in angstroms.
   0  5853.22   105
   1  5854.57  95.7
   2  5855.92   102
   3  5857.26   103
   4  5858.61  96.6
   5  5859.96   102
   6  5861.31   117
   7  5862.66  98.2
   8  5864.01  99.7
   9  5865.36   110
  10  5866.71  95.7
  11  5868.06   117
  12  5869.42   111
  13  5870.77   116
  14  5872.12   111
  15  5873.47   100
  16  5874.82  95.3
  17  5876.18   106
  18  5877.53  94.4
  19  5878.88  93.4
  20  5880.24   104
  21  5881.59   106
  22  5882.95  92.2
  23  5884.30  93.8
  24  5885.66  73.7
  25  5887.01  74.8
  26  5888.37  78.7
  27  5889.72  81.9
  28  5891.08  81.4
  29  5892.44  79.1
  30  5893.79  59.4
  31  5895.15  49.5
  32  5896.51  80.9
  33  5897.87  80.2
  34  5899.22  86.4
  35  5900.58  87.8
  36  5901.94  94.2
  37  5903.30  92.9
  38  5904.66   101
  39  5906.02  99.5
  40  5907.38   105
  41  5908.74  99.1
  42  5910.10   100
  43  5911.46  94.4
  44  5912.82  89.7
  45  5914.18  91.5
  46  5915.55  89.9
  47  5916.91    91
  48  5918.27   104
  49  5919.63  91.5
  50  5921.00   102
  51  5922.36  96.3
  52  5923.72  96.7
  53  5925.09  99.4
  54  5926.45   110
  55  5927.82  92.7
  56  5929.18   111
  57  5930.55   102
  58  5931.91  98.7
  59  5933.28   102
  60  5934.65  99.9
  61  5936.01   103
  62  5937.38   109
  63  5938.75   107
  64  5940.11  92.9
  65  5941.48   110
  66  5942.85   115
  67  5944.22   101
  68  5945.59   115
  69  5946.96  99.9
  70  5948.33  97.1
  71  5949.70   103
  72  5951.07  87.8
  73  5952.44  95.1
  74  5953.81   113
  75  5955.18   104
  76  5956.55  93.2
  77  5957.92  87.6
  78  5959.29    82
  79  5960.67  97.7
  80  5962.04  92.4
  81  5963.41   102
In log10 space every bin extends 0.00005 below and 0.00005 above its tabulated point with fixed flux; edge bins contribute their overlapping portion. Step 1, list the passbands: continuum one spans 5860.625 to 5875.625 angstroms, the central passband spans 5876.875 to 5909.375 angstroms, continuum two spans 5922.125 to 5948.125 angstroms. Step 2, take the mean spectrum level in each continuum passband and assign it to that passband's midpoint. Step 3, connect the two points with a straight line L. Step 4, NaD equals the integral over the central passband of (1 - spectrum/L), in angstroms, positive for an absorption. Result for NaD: 5.6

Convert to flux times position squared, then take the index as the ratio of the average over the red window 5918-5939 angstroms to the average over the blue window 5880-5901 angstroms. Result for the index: 1.26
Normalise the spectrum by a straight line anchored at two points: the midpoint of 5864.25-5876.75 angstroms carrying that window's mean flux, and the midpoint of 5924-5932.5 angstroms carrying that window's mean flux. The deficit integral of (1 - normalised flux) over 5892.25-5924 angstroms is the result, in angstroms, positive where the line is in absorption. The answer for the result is 4.1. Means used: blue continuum 107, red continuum 102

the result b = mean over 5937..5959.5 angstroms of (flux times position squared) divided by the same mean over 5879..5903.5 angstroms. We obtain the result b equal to 1.2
